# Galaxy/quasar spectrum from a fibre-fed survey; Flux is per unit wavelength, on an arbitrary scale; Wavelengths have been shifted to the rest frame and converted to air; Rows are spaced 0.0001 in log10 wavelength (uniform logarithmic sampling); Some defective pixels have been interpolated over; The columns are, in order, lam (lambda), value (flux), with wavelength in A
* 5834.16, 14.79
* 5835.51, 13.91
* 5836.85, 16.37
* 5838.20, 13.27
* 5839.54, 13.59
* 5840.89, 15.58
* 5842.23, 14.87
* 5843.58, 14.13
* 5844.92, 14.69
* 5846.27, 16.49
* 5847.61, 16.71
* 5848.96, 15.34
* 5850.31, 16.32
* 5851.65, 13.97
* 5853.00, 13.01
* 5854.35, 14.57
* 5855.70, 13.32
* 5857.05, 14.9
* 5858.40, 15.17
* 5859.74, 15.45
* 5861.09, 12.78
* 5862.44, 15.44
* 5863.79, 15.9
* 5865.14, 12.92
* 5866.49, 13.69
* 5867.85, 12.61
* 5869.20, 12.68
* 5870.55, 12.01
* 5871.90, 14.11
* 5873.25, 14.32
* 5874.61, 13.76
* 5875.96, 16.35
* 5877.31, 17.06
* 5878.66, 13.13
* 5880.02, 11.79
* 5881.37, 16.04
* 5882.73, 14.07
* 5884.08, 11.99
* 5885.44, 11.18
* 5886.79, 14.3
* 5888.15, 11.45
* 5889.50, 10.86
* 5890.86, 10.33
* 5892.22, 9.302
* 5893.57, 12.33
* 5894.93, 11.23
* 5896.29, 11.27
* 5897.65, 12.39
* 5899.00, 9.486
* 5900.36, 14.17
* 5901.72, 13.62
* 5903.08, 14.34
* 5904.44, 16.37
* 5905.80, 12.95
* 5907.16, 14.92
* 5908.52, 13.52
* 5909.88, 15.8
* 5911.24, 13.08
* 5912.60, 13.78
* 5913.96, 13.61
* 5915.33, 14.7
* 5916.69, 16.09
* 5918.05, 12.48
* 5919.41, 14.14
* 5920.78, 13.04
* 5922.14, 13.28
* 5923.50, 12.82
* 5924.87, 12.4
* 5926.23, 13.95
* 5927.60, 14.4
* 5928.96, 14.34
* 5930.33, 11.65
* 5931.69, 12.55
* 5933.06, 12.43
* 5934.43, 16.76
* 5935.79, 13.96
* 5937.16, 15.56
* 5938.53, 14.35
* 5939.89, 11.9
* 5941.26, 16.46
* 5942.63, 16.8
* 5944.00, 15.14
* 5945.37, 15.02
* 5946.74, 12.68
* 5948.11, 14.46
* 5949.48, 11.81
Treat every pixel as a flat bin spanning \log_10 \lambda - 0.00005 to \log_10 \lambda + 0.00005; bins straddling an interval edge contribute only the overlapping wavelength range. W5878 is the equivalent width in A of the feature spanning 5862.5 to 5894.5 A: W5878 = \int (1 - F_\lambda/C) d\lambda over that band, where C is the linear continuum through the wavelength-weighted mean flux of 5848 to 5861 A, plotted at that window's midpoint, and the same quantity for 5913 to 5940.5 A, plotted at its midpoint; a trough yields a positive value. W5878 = 2.62 A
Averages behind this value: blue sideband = 14.6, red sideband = 13.7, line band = 13.2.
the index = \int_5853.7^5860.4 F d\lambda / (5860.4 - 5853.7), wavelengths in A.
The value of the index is 14.7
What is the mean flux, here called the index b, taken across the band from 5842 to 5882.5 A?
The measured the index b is 14.4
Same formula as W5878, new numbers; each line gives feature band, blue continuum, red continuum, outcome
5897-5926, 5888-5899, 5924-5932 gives -3.60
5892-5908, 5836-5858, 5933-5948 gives 2.12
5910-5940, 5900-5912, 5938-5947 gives 1.56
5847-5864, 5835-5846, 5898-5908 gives -0.48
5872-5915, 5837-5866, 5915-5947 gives 3.44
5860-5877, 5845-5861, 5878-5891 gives -0.27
